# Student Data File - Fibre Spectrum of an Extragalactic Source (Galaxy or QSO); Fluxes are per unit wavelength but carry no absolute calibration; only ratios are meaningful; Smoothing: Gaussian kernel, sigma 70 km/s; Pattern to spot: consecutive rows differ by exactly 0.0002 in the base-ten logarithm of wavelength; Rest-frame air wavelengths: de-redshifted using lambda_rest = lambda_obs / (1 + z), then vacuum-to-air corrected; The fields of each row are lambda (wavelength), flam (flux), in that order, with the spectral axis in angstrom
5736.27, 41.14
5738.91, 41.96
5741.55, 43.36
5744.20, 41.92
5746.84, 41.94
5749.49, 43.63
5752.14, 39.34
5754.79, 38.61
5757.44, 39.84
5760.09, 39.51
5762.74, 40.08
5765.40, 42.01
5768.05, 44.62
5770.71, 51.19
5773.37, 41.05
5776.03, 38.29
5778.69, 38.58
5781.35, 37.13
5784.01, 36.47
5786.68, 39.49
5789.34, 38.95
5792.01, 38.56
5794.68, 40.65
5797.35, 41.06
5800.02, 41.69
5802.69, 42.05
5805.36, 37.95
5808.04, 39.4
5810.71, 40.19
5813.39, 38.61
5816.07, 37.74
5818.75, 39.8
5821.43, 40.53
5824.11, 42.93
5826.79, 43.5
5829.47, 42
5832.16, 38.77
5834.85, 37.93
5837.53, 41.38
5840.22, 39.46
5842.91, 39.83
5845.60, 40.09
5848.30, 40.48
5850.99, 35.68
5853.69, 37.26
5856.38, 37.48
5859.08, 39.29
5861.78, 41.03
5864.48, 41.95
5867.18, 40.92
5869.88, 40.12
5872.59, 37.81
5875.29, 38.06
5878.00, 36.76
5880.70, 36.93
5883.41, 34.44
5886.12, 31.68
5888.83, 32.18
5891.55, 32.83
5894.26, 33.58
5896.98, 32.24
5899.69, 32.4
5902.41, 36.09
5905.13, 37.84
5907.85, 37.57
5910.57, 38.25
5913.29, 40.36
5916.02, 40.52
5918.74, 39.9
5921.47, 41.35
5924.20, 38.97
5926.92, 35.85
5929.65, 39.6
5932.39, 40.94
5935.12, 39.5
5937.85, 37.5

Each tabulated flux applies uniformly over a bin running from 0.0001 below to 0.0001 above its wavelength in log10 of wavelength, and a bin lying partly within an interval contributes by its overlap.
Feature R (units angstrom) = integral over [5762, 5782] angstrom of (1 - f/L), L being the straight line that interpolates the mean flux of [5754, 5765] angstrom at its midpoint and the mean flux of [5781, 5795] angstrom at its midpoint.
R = -1.3 angstrom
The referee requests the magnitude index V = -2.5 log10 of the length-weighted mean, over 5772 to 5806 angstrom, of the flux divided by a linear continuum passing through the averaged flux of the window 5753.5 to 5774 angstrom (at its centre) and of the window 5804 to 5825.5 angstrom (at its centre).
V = 0.040 mag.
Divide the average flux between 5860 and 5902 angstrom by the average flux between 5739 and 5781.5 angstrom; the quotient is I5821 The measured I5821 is 0.87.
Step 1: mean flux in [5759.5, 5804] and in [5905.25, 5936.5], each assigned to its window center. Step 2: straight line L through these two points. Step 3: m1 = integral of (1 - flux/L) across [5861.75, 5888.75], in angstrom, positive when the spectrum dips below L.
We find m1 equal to 1.5 angstrom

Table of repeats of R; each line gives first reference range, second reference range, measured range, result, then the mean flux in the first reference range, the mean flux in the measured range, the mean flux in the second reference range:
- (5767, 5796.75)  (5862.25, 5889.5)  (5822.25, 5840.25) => -1.0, 40.4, 41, 37.3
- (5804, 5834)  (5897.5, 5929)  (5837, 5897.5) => 2.4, 40.1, 37.5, 38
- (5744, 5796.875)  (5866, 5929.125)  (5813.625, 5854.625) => -1.2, 40.6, 39.8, 36.8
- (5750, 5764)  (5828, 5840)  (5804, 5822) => 0.4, 39.7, 39.1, 40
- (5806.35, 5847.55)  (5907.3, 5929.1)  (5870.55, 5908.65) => 4.2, 40.1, 35.1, 39.2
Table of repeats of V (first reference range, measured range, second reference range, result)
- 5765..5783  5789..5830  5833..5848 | 0.01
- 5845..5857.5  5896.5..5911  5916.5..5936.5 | 0.10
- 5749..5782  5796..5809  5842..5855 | -0.01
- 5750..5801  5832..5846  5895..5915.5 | -0.03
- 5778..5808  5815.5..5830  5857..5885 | -0.06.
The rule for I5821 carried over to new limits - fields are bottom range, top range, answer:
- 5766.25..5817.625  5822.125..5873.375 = 0.99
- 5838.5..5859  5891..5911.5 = 0.91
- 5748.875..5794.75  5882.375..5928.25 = 0.90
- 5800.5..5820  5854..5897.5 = 0.93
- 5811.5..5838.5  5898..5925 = 0.95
